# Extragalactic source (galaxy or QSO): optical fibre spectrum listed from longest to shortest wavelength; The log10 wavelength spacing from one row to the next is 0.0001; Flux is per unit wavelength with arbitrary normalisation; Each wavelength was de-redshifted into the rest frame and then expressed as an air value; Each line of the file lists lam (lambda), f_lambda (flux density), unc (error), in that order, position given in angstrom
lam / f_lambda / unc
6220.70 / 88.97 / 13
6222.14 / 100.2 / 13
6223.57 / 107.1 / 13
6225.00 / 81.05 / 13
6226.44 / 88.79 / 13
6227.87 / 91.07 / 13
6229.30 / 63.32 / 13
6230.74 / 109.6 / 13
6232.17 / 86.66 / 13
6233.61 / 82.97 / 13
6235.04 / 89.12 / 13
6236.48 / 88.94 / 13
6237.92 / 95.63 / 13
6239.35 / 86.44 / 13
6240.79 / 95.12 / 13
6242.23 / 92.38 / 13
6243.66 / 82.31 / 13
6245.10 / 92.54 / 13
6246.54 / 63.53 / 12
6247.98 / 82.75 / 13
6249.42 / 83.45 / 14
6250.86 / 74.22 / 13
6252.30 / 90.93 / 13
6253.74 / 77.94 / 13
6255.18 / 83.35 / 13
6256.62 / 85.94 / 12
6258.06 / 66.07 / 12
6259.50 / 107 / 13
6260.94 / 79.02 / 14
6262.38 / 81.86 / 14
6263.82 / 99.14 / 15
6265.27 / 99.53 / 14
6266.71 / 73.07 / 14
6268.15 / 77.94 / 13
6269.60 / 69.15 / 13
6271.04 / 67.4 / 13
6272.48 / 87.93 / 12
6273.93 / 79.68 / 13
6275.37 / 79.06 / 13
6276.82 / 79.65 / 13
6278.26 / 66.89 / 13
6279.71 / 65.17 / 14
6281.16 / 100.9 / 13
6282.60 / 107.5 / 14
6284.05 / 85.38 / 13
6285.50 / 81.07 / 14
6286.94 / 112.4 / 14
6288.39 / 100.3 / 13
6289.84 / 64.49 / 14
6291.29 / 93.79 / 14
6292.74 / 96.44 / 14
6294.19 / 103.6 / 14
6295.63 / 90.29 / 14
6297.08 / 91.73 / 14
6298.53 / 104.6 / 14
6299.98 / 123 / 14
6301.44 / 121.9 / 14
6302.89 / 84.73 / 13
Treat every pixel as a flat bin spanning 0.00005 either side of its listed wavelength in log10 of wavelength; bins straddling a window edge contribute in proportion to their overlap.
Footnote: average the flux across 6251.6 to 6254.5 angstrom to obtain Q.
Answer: 84.4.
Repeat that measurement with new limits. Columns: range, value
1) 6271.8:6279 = 78.5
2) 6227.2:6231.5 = 88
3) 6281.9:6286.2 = 91.2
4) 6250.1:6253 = 82.5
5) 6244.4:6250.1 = 80.4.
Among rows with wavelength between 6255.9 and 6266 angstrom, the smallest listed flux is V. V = 66.07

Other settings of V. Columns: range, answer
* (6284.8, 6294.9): 64.49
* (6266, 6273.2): 67.4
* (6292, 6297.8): 90.29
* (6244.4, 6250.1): 63.53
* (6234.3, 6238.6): 88.94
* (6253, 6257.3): 77.94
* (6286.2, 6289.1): 100.3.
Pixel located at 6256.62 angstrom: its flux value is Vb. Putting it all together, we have 85.94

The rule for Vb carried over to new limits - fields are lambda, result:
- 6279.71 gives 65.17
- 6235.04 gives 89.12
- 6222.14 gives 100.2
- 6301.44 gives 121.9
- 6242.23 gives 92.38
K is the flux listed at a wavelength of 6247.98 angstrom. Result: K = 82.75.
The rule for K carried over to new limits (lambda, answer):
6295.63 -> 90.29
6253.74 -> 77.94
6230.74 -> 109.6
